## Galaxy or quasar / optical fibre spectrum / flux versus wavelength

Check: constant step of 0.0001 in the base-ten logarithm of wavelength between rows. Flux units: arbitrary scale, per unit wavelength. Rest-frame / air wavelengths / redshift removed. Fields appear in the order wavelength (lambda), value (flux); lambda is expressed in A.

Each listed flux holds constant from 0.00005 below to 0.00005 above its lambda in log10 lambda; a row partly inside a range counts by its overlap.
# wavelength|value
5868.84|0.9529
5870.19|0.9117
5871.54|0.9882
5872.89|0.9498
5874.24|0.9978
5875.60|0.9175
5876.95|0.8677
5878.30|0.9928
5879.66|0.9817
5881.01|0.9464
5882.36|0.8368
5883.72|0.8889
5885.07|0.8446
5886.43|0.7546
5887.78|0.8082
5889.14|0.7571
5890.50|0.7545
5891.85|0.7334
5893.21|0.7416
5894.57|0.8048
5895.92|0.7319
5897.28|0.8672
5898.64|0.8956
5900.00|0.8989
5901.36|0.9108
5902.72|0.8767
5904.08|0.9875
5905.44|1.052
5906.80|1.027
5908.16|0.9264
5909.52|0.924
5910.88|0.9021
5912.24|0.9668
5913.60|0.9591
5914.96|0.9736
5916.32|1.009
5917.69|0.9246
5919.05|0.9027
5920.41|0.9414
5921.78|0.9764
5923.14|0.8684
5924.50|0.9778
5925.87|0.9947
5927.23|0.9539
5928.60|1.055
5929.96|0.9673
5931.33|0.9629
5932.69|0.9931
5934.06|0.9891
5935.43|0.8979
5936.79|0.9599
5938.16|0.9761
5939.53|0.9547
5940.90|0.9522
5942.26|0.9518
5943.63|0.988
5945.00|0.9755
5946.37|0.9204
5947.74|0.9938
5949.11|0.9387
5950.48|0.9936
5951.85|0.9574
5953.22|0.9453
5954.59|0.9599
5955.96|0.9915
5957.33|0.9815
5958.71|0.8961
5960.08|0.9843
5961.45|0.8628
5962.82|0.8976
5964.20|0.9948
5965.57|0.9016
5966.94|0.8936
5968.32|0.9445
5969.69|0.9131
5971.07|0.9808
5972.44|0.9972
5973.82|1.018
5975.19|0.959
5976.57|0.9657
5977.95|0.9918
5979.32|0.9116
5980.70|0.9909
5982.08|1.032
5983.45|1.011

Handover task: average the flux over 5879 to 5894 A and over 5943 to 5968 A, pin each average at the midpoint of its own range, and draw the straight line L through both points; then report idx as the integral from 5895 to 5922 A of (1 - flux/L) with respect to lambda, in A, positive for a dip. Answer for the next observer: -2.1 A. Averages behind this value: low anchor 0.822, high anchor 0.948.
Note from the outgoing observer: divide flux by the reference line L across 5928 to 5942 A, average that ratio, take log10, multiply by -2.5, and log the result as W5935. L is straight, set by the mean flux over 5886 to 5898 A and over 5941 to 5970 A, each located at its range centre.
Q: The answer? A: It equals -0.09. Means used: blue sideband 0.773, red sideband 0.948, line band 0.97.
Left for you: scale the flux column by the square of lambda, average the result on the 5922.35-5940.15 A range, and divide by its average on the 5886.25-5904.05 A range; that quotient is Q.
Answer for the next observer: 1.19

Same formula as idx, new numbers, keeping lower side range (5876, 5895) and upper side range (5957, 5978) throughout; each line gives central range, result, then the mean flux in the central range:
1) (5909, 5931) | -1.80 A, 0.956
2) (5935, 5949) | -0.68 A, 0.958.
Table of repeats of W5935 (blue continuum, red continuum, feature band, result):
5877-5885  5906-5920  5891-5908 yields 0.07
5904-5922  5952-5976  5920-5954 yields -0.01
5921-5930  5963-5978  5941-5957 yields 0.00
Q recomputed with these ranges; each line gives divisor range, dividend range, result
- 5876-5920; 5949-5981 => 1.10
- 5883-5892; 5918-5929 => 1.22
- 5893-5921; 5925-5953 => 1.07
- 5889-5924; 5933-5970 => 1.07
